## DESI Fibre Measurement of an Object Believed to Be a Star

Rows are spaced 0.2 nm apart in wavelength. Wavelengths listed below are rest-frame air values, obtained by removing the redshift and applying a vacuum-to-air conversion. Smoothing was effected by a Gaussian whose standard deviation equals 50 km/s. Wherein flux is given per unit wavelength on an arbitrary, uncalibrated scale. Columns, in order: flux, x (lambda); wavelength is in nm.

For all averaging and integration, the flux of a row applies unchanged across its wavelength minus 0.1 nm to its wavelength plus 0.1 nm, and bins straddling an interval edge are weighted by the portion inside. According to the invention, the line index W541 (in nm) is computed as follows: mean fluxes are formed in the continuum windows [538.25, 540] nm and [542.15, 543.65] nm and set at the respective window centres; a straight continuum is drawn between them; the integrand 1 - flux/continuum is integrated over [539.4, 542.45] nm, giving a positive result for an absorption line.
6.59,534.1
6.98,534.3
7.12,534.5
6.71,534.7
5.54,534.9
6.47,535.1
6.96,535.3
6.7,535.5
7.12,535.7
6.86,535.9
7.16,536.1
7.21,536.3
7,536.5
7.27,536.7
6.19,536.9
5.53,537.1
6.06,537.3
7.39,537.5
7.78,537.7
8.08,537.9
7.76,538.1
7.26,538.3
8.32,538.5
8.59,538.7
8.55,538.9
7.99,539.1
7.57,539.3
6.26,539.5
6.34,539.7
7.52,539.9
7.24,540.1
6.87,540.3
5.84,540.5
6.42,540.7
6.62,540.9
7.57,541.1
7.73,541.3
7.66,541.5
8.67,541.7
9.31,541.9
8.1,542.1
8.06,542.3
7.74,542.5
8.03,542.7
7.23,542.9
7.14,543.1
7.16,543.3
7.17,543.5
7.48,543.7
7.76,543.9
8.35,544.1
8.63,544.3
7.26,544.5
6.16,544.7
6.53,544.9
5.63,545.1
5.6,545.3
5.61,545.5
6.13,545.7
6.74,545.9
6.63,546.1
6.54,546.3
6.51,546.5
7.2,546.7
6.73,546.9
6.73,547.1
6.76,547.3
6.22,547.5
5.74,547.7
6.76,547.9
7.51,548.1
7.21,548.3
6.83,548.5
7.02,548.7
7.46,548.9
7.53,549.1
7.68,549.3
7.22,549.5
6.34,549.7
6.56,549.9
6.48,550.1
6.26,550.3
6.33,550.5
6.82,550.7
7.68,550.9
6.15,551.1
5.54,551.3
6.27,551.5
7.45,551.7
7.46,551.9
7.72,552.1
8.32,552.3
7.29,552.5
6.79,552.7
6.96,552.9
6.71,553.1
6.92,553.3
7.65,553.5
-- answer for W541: 0.086 nm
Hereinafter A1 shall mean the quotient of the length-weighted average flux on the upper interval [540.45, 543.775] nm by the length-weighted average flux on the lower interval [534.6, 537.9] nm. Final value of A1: 1.1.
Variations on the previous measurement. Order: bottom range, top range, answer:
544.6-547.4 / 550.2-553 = 1.08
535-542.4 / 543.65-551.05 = 0.93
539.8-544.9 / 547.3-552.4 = 0.92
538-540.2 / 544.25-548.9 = 0.88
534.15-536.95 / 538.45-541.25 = 1.06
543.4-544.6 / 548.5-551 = 0.89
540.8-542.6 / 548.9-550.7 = 0.86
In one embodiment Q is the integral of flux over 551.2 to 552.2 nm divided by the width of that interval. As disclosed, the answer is 6.89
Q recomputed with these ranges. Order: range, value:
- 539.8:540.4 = 7.21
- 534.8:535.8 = 6.56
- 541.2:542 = 8.34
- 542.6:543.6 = 7.35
